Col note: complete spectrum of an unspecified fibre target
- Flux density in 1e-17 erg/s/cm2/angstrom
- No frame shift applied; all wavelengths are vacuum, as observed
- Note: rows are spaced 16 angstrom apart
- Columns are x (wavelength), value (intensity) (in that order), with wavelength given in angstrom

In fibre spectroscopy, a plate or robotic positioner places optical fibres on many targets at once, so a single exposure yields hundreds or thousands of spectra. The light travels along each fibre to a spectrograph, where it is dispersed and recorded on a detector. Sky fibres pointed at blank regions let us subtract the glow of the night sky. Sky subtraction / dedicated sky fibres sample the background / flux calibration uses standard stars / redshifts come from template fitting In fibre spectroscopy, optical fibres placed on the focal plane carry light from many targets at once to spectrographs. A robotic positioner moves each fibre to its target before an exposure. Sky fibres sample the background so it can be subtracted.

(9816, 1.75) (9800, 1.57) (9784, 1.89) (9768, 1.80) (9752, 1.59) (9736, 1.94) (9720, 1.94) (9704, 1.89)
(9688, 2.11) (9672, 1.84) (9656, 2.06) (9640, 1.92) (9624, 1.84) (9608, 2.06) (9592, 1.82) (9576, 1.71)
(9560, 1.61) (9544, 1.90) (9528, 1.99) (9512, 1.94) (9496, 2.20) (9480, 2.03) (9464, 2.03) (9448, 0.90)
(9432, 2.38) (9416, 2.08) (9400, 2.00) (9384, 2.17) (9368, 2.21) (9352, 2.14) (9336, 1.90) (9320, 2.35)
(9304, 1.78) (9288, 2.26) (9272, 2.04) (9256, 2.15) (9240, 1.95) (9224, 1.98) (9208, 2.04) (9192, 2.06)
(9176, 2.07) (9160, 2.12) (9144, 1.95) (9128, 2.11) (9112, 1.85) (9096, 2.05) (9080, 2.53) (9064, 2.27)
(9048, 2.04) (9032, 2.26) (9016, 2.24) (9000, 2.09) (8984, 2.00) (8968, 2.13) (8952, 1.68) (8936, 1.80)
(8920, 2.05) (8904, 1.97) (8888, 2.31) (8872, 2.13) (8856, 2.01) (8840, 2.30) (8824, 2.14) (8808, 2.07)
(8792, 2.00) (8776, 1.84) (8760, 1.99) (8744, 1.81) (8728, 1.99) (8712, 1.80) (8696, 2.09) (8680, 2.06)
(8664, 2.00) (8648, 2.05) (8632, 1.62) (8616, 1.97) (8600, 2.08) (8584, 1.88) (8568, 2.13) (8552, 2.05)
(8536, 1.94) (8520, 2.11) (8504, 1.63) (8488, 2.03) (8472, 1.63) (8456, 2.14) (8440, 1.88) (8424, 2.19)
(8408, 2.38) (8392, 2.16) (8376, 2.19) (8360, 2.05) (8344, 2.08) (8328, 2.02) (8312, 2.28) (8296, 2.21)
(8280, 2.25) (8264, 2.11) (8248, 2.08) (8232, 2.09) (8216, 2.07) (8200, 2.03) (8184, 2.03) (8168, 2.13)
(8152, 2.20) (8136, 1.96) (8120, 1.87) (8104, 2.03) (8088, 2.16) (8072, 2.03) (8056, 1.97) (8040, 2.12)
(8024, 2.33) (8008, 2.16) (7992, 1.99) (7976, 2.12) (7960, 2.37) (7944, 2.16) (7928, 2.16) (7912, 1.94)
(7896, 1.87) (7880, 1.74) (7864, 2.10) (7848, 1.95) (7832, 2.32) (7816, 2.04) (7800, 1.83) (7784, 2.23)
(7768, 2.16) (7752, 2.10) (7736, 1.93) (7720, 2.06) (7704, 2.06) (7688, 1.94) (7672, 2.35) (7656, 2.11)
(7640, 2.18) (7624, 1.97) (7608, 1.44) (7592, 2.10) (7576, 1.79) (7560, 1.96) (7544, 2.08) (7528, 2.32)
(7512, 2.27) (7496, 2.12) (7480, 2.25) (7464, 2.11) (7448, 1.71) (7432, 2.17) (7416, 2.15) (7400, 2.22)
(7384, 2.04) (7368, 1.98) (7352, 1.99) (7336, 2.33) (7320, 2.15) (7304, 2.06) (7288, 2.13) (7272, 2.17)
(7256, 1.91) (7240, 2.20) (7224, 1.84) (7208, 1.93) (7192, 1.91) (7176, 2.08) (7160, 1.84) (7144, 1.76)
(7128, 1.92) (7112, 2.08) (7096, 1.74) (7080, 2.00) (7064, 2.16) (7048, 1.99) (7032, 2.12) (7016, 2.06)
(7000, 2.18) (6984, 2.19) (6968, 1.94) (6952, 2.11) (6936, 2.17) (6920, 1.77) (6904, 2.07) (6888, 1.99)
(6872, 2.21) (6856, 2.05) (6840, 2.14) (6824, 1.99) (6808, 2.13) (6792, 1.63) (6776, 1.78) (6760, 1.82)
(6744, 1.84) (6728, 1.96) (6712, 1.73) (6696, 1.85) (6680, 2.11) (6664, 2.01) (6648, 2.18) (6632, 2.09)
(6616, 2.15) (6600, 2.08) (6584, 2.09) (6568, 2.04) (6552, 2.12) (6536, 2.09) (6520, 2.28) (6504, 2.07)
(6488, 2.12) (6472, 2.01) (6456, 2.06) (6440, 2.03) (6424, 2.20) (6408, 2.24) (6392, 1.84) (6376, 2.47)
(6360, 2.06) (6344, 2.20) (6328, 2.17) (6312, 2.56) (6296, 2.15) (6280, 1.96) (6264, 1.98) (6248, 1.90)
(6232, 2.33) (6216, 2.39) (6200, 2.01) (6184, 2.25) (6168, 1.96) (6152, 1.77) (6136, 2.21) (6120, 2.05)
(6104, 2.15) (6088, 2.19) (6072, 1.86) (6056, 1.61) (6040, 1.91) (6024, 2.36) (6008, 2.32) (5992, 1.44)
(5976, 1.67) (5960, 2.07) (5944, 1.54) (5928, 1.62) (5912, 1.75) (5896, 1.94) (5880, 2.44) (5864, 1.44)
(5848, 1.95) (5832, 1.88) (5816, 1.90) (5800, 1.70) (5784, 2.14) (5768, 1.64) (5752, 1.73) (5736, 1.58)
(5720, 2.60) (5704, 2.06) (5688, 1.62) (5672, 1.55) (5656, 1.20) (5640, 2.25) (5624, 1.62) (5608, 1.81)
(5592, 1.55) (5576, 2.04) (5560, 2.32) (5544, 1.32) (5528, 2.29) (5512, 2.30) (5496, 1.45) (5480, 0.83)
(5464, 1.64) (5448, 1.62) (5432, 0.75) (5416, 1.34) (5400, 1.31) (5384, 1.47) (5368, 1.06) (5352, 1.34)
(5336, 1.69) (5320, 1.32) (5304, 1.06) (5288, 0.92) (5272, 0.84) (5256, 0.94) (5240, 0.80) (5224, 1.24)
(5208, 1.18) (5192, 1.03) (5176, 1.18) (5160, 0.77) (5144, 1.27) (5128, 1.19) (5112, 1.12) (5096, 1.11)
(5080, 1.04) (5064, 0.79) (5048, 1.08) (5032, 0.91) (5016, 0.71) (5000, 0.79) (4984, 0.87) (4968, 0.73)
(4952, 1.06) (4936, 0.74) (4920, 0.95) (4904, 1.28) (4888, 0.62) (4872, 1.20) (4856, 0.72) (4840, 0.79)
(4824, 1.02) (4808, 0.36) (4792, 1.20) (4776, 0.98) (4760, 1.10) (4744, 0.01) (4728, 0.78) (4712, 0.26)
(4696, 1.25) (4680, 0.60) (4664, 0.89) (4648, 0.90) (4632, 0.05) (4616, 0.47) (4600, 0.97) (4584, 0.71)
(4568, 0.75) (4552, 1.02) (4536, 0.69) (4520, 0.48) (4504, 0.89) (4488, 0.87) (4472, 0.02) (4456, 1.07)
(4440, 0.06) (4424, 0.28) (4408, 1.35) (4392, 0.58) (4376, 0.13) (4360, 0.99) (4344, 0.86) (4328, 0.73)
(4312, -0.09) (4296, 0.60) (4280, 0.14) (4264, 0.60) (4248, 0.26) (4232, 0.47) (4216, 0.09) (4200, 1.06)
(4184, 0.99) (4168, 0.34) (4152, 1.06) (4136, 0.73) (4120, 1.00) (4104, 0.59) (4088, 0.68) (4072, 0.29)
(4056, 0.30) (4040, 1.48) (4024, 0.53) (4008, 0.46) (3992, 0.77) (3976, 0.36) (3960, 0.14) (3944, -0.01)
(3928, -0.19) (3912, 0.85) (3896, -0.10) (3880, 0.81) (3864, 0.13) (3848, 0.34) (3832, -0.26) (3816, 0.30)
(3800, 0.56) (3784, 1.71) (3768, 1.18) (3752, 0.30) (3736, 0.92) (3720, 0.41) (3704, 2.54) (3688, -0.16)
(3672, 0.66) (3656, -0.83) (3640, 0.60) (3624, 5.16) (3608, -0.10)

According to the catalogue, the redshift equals 0.38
